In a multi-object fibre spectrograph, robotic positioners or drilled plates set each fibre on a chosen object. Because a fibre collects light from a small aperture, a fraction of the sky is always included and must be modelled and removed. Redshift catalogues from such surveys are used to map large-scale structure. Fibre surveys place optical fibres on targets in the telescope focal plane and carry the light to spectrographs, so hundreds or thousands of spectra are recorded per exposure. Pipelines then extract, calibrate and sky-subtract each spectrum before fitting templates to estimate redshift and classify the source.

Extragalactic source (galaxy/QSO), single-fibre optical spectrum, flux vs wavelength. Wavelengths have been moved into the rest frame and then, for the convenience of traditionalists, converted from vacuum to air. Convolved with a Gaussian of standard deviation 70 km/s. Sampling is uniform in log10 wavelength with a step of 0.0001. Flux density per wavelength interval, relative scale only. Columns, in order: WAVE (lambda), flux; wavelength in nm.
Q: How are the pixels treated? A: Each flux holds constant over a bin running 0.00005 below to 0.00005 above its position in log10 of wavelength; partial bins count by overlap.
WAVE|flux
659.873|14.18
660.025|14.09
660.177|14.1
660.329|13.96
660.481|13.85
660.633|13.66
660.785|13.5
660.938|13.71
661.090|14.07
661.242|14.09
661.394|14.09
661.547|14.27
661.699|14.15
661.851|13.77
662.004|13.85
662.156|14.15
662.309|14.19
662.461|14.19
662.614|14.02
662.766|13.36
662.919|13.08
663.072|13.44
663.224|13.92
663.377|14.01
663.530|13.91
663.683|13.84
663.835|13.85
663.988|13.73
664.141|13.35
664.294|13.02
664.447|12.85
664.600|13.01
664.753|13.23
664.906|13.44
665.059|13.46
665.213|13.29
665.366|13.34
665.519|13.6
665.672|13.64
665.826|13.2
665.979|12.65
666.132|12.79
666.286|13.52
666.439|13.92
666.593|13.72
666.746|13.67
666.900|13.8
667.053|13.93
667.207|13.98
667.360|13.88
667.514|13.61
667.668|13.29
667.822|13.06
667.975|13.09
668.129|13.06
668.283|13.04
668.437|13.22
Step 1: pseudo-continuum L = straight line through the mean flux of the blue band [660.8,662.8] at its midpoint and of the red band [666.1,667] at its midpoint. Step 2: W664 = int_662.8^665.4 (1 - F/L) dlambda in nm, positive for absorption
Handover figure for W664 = 0.07 nm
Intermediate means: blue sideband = 14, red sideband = 13.6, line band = 13.5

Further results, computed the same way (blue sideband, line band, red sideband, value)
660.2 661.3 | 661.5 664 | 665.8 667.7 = -0.022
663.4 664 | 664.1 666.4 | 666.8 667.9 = 0.090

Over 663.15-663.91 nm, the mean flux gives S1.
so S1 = 13.9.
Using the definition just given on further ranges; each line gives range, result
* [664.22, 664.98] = 13.1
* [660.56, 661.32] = 13.8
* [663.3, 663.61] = 13.9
